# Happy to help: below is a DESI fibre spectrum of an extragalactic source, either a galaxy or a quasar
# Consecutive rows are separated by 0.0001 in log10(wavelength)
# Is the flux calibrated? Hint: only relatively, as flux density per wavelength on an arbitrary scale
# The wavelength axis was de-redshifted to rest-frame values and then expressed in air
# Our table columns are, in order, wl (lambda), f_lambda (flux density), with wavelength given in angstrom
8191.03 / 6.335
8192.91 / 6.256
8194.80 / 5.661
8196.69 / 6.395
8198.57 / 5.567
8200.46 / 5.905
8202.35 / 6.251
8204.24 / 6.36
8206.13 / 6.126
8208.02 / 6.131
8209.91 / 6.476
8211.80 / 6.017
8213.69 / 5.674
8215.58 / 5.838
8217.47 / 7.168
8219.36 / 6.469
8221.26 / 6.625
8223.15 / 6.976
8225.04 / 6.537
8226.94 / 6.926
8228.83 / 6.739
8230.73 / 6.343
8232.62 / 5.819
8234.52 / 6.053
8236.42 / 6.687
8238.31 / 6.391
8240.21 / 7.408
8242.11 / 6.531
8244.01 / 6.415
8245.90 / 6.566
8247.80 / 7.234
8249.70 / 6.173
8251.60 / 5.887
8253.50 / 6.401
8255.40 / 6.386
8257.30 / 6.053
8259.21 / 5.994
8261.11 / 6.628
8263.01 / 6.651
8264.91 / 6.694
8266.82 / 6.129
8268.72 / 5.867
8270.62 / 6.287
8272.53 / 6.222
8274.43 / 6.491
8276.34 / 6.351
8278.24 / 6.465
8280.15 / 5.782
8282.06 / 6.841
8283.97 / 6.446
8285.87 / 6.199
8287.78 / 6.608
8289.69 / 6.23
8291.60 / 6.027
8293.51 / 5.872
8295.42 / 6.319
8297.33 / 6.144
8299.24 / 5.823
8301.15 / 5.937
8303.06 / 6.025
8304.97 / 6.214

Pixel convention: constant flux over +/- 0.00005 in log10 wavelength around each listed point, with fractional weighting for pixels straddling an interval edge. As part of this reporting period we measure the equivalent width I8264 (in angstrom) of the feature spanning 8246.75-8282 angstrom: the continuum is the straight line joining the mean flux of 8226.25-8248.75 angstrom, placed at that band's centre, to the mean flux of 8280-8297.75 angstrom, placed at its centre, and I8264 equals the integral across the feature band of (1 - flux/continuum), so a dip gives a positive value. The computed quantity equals 0.5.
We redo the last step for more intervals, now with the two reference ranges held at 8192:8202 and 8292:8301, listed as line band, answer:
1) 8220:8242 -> -2.18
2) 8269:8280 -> -0.50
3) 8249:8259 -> -0.27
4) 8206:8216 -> -0.11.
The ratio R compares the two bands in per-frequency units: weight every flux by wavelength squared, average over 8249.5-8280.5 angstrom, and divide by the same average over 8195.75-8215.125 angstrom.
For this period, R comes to 1.05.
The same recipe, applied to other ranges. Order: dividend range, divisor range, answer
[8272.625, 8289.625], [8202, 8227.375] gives 1.01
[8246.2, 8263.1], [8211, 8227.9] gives 0.99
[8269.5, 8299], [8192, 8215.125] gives 1.05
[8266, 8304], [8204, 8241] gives 0.98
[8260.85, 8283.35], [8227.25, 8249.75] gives 0.98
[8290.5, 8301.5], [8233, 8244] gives 0.93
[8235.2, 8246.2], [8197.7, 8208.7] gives 1.11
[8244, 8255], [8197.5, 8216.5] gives 1.08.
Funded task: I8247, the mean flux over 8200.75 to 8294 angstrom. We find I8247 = 6.38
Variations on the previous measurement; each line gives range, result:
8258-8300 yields 6.28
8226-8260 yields 6.45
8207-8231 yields 6.46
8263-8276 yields 6.31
